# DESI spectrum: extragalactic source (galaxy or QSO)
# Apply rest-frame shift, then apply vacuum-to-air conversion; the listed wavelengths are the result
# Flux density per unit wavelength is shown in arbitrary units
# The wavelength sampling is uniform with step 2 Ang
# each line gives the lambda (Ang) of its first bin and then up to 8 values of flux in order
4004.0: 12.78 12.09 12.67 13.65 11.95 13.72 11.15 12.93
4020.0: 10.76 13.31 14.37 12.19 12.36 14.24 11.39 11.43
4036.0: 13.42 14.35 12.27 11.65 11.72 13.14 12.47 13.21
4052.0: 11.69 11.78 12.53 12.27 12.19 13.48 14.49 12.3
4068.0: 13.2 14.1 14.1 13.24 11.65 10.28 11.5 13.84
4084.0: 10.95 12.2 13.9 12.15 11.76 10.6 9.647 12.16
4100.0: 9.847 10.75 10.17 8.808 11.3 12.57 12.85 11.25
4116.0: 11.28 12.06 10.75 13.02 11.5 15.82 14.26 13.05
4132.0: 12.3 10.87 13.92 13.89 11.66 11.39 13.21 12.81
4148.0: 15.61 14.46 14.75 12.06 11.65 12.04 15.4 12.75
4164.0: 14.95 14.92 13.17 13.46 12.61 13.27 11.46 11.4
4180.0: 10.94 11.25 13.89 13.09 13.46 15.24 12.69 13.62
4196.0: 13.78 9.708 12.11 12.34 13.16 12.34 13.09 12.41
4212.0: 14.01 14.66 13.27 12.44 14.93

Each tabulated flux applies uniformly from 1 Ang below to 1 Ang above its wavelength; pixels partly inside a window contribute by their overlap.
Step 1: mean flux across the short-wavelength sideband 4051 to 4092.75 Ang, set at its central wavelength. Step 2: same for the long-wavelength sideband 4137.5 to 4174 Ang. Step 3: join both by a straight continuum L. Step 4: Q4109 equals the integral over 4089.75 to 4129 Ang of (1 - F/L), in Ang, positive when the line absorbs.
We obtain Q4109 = 3.97 Ang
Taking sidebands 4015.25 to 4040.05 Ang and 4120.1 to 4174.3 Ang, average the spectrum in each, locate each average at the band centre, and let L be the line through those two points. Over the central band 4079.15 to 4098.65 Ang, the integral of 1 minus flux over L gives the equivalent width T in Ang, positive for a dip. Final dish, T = 1.6 Ang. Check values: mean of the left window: 12.7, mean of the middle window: 11.9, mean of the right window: 13.2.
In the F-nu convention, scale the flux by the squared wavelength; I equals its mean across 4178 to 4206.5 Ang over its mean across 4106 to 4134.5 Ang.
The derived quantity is 1.1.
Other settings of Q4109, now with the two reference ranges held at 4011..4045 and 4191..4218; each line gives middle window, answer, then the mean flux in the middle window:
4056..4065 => -0.3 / 13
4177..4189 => 0.4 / 12.3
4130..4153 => -0.8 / 13.2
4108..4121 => 1.0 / 11.8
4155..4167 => -0.8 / 13.6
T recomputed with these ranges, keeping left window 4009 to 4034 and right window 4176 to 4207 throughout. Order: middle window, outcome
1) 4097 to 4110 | 1.99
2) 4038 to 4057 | 0.34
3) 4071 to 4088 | 0.38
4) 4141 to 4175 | -2.34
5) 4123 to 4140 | -0.71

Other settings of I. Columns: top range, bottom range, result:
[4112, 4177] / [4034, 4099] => 1.09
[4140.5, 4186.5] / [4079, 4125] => 1.17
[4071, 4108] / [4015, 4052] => 0.94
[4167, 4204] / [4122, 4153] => 0.97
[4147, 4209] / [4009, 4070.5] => 1.10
